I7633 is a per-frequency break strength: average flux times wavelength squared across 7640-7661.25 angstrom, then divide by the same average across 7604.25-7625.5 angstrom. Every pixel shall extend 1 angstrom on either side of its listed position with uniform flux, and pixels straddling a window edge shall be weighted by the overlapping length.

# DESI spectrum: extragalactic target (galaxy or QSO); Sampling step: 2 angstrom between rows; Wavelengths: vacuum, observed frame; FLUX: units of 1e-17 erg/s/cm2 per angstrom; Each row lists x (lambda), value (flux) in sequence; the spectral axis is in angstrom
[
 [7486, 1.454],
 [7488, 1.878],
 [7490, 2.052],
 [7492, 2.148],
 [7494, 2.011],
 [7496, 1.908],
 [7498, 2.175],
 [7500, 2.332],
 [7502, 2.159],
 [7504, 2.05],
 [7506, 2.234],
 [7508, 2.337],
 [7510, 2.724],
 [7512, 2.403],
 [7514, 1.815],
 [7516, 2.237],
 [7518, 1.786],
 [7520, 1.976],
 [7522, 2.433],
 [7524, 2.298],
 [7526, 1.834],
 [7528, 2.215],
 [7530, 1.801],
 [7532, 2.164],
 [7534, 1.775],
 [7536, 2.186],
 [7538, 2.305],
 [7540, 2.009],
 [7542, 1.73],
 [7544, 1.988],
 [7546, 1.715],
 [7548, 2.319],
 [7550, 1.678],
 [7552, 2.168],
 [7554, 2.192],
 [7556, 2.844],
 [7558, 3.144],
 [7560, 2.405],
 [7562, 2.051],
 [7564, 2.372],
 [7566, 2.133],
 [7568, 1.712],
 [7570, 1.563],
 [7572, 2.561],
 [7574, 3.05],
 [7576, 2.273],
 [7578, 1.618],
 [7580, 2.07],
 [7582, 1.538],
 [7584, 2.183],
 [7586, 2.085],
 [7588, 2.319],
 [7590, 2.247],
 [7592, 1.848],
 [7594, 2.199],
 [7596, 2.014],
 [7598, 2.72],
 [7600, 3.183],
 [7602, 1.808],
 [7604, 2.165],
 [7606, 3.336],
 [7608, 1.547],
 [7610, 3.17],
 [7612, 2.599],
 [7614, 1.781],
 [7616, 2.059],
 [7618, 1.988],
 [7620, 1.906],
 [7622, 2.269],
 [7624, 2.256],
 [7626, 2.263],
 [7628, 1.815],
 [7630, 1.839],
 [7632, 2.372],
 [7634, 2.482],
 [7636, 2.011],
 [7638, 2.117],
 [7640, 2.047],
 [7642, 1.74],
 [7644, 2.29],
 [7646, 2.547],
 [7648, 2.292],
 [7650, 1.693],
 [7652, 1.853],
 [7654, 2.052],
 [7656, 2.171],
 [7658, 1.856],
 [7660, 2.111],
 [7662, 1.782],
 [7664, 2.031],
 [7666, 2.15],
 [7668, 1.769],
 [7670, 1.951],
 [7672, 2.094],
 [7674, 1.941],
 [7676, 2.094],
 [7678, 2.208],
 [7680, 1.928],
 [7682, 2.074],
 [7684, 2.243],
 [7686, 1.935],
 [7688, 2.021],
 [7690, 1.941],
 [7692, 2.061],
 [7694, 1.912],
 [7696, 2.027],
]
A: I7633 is 0.91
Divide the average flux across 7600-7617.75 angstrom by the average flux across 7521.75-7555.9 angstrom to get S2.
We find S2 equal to 1.1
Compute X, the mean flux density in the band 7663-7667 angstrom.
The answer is 2.09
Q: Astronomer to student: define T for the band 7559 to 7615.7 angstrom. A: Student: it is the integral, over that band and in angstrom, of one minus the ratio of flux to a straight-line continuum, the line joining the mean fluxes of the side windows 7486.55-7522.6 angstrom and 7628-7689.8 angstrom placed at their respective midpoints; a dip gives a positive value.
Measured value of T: -3.8 angstrom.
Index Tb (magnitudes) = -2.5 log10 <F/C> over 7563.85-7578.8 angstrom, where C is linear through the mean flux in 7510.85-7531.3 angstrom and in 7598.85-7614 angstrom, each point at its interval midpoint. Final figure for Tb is 0.08 mag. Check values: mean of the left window 2.09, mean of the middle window 2.16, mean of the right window 2.5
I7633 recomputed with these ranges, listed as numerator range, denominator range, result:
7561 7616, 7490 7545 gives 1.07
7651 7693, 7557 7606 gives 0.92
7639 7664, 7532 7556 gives 1.02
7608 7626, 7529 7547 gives 1.15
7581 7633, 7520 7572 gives 1.06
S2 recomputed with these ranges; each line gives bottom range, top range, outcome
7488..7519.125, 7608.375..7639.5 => 1.01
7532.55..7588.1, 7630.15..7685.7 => 0.97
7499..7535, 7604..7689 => 0.99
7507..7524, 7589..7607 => 1.08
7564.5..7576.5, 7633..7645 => 0.95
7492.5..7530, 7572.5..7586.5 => 0.99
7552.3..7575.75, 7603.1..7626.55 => 0.97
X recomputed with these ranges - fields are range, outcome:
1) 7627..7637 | 2.1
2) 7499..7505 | 2.18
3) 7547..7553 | 2.06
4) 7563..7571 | 1.94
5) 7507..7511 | 2.53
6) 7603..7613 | 2.56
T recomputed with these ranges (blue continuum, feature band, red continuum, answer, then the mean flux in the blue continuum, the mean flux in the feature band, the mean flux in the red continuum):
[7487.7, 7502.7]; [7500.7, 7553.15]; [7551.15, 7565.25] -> 4.01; 2.09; 2.09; 2.45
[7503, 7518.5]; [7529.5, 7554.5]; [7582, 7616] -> 2.66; 2.21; 2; 2.29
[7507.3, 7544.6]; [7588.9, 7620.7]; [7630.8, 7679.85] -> -3.18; 2.11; 2.29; 2.07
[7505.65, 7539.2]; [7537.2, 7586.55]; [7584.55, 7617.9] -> 1.73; 2.15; 2.15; 2.31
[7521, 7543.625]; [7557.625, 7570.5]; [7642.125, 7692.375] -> -0.73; 2.07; 2.18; 2.04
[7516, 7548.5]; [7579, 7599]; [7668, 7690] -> -0.87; 2.04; 2.12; 2.03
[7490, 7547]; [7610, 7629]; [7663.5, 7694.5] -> -1.01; 2.1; 2.16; 2.02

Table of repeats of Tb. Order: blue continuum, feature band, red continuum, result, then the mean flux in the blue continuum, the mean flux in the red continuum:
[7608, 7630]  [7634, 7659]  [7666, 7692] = 0.014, 2.16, 2.02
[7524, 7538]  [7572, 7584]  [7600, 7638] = -0.008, 2.04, 2.23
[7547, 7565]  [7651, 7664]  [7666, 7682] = 0.045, 2.35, 2.01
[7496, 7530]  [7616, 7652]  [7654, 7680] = -0.031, 2.17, 2.01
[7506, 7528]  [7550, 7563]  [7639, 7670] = -0.127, 2.19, 2.02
